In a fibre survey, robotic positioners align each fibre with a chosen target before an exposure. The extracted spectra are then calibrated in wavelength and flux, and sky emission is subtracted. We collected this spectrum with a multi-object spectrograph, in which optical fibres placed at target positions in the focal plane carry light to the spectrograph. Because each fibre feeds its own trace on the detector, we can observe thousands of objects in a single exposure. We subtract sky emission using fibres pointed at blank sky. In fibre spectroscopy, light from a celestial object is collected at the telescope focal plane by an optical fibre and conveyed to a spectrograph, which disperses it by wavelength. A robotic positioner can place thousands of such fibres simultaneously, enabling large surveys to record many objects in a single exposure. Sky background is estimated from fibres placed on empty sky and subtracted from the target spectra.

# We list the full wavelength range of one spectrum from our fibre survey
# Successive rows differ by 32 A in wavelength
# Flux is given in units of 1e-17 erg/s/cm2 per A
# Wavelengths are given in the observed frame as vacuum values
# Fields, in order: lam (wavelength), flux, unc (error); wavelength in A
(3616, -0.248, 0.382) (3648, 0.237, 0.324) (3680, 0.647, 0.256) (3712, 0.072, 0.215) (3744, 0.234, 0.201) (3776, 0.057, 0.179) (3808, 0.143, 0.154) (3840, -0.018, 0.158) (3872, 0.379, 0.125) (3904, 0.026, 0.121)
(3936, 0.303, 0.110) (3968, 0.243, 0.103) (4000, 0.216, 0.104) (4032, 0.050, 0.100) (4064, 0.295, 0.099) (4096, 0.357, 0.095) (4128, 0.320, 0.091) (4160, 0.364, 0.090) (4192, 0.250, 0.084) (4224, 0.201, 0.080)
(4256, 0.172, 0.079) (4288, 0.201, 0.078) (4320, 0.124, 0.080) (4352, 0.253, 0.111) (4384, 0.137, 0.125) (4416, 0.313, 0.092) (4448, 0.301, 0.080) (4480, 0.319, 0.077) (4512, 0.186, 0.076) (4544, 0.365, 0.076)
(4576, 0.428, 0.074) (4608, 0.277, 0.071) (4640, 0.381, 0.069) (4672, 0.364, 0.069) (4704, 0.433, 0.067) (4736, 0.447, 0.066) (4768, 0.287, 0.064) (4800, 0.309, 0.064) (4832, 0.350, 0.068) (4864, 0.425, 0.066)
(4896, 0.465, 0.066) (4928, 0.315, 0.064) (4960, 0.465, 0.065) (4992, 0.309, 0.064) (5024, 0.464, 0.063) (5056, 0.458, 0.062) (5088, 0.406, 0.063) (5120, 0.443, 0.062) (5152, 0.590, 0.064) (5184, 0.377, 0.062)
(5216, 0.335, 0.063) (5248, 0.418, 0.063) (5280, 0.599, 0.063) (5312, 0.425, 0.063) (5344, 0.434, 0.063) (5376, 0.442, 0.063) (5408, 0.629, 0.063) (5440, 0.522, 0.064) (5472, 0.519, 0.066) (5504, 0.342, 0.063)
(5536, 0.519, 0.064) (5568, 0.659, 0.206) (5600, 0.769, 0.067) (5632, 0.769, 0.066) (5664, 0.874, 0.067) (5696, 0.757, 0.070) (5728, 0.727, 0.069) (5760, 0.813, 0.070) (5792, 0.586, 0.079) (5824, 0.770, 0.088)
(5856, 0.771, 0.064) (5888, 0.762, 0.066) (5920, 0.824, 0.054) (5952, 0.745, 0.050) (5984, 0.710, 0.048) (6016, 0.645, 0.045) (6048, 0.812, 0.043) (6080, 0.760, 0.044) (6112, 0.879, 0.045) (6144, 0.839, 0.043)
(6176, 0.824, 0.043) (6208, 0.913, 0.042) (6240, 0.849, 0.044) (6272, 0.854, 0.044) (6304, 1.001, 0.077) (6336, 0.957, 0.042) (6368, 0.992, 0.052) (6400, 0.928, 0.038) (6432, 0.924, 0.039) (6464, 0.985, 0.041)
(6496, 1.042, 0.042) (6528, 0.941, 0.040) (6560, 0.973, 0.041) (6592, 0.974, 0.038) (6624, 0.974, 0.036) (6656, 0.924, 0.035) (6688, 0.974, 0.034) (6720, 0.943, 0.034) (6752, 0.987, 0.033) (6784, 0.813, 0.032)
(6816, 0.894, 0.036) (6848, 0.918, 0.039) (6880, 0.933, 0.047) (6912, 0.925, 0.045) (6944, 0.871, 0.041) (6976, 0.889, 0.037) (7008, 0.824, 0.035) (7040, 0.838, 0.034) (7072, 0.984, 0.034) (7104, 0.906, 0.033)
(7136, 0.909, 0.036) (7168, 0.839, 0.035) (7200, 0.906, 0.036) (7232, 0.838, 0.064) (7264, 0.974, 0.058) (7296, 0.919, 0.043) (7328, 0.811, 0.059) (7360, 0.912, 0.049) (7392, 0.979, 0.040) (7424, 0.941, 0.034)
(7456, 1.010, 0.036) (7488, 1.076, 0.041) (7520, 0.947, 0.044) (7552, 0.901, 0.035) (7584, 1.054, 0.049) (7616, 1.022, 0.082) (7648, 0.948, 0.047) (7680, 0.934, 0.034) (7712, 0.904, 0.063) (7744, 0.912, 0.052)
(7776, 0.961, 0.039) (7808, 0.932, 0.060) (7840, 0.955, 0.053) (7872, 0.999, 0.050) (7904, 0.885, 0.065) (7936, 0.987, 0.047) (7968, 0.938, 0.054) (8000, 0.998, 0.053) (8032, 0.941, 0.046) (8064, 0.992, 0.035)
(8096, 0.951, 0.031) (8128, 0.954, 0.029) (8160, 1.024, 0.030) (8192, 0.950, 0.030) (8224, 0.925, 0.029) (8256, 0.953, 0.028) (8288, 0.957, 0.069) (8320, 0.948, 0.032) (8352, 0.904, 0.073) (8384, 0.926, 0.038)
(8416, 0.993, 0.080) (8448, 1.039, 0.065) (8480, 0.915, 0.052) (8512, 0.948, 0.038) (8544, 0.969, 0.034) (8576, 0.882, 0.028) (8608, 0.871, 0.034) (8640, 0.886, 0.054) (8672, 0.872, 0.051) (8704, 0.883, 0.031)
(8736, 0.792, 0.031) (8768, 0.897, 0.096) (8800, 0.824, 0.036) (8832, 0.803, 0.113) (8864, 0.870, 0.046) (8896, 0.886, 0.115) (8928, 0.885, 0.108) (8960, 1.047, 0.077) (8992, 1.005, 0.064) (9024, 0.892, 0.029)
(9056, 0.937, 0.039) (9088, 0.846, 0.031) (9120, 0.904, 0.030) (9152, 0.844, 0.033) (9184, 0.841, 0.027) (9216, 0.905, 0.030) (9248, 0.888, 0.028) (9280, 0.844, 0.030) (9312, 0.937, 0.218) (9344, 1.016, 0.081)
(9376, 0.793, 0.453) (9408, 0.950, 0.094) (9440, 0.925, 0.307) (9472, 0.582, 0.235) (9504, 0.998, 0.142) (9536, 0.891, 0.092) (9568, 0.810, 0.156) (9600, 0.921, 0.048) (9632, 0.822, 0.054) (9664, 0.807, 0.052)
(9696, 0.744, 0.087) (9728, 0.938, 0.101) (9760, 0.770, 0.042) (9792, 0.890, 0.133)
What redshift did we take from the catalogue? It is 0.40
